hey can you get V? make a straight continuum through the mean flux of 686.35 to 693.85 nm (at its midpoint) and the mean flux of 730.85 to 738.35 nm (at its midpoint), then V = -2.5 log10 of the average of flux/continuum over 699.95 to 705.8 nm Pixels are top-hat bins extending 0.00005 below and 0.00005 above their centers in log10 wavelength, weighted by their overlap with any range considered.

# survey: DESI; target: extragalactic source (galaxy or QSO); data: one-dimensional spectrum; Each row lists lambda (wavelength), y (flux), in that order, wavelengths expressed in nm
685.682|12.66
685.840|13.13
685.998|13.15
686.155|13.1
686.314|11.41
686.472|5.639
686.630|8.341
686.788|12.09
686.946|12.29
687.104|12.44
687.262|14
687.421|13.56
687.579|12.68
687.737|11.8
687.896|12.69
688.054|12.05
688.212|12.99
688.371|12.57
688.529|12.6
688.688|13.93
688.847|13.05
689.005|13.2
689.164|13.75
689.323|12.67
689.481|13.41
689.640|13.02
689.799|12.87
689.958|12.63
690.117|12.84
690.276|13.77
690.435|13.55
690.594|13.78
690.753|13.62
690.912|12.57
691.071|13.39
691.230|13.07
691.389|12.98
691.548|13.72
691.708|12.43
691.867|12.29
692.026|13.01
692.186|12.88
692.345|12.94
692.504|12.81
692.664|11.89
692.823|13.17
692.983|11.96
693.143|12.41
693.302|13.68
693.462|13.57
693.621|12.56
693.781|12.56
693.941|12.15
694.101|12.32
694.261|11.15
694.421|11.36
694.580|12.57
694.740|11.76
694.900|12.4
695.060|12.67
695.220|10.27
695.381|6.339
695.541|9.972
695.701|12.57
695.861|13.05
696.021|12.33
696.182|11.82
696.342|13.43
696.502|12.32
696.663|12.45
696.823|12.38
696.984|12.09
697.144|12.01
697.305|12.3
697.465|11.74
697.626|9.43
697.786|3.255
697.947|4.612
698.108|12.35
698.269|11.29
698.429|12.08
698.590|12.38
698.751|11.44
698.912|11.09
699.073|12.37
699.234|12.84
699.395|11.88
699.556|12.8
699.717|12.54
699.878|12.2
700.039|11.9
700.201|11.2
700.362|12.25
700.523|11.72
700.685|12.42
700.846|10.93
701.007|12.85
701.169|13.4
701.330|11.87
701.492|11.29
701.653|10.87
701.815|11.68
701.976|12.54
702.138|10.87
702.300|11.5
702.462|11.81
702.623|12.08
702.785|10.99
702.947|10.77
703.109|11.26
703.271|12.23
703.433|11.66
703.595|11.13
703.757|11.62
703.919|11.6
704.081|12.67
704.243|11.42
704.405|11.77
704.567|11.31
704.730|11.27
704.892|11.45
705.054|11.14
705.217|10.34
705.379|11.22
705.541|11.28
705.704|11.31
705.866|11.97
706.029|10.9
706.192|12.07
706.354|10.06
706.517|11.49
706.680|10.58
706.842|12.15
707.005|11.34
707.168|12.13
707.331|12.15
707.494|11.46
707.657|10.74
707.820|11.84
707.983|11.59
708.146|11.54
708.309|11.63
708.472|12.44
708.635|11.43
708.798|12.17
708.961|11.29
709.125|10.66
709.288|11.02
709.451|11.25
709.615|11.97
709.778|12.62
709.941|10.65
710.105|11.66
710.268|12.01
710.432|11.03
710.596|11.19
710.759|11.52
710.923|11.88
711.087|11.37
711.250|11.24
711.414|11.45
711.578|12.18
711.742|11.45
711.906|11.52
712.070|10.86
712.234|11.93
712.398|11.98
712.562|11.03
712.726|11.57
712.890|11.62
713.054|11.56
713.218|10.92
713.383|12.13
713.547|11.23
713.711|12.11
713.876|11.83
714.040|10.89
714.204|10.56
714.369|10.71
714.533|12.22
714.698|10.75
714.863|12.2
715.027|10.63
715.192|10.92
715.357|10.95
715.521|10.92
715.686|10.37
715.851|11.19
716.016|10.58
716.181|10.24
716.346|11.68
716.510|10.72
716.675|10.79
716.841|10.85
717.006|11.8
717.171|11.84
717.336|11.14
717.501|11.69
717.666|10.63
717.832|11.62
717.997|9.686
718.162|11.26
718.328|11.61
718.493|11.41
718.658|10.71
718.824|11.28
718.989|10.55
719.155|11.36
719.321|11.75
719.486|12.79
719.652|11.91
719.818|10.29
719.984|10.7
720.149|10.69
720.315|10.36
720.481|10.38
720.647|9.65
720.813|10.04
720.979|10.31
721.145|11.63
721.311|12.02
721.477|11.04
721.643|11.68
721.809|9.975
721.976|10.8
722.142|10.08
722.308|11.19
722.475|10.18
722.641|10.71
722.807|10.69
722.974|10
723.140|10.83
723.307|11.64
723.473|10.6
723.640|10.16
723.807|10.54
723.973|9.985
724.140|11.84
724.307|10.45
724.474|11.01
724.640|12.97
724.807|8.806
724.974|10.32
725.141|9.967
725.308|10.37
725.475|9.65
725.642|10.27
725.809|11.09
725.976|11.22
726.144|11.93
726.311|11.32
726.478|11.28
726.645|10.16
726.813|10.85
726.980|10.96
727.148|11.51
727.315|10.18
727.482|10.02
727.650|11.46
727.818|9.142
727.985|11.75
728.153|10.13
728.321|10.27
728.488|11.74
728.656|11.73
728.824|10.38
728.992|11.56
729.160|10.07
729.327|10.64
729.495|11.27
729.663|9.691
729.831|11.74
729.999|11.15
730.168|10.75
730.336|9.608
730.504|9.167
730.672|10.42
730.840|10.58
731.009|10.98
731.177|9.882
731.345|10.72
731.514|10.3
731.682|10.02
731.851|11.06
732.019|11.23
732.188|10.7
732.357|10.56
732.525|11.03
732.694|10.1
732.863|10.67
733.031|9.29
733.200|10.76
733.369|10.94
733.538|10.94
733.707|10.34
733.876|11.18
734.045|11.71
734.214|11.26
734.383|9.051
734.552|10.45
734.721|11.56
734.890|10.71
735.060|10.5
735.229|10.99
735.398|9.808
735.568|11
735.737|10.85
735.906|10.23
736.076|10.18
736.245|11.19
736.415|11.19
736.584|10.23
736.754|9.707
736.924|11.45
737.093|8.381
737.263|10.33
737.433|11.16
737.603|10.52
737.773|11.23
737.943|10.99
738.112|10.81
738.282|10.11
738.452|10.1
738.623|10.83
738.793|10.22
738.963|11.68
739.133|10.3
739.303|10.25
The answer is 0.04 mag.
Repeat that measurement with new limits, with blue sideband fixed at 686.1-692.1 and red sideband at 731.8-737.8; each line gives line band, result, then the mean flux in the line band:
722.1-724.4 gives 0.05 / 10.6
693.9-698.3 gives 0.11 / 11.1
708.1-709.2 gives 0.02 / 11.6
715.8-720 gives 0.02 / 11.2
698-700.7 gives 0.02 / 12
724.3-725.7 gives 0.06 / 10.4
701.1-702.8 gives 0.03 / 11.7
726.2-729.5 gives 0.01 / 10.8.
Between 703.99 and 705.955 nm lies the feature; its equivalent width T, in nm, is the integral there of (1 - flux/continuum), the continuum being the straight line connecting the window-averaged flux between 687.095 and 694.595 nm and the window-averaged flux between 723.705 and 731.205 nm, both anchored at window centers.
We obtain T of 0.10 nm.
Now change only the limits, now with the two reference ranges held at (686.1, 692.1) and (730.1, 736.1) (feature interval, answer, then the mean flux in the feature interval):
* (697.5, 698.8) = 0.273 nm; 9.64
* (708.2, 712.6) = 0.030 nm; 11.5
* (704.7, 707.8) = 0.127 nm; 11.3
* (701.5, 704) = 0.100 nm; 11.5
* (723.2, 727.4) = 0.058 nm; 10.8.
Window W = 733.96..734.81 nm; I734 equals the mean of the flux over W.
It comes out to 10.8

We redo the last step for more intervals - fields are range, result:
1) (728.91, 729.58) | 10.9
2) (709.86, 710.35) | 11.4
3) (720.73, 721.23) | 10.7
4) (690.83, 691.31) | 13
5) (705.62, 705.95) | 11.6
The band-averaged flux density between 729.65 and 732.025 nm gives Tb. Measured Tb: 10.5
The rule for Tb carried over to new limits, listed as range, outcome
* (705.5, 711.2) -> 11.5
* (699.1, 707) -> 11.6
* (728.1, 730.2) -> 10.9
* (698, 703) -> 11.8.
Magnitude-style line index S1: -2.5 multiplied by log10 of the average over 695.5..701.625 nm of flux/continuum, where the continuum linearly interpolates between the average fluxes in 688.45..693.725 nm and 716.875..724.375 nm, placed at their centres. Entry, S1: 0.08 mag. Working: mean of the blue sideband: 13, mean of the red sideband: 10.9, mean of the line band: 11.6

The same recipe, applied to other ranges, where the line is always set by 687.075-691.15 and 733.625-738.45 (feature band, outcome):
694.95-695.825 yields 0.203 mag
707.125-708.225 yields 0.044 mag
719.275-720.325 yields 0.019 mag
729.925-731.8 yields 0.056 mag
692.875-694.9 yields 0.040 mag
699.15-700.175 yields 0.019 mag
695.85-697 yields 0.018 mag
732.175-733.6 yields 0.023 mag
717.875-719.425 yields 0.039 mag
